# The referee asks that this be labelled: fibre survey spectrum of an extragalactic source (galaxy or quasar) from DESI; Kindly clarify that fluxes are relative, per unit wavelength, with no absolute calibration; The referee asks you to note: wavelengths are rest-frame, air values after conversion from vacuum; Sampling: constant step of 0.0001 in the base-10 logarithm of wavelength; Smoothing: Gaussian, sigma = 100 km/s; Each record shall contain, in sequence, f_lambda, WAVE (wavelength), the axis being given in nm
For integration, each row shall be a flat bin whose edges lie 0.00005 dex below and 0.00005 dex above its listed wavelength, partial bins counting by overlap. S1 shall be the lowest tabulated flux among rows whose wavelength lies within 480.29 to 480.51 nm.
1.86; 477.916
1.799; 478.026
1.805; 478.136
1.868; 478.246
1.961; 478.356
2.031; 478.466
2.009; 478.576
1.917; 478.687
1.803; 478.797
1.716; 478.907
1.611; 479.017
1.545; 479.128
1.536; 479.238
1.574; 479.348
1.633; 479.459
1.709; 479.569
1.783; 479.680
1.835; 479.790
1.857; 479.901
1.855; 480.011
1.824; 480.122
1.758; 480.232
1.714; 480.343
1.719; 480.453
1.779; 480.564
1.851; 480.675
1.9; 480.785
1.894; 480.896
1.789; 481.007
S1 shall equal 1.714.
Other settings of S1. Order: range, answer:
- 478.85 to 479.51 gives 1.536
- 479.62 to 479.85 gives 1.783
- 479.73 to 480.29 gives 1.758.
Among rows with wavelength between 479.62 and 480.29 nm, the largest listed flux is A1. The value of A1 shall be 1.857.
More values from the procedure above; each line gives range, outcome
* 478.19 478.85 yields 2.031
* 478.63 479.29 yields 1.917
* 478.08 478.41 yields 1.961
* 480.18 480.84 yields 1.9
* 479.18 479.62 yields 1.709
